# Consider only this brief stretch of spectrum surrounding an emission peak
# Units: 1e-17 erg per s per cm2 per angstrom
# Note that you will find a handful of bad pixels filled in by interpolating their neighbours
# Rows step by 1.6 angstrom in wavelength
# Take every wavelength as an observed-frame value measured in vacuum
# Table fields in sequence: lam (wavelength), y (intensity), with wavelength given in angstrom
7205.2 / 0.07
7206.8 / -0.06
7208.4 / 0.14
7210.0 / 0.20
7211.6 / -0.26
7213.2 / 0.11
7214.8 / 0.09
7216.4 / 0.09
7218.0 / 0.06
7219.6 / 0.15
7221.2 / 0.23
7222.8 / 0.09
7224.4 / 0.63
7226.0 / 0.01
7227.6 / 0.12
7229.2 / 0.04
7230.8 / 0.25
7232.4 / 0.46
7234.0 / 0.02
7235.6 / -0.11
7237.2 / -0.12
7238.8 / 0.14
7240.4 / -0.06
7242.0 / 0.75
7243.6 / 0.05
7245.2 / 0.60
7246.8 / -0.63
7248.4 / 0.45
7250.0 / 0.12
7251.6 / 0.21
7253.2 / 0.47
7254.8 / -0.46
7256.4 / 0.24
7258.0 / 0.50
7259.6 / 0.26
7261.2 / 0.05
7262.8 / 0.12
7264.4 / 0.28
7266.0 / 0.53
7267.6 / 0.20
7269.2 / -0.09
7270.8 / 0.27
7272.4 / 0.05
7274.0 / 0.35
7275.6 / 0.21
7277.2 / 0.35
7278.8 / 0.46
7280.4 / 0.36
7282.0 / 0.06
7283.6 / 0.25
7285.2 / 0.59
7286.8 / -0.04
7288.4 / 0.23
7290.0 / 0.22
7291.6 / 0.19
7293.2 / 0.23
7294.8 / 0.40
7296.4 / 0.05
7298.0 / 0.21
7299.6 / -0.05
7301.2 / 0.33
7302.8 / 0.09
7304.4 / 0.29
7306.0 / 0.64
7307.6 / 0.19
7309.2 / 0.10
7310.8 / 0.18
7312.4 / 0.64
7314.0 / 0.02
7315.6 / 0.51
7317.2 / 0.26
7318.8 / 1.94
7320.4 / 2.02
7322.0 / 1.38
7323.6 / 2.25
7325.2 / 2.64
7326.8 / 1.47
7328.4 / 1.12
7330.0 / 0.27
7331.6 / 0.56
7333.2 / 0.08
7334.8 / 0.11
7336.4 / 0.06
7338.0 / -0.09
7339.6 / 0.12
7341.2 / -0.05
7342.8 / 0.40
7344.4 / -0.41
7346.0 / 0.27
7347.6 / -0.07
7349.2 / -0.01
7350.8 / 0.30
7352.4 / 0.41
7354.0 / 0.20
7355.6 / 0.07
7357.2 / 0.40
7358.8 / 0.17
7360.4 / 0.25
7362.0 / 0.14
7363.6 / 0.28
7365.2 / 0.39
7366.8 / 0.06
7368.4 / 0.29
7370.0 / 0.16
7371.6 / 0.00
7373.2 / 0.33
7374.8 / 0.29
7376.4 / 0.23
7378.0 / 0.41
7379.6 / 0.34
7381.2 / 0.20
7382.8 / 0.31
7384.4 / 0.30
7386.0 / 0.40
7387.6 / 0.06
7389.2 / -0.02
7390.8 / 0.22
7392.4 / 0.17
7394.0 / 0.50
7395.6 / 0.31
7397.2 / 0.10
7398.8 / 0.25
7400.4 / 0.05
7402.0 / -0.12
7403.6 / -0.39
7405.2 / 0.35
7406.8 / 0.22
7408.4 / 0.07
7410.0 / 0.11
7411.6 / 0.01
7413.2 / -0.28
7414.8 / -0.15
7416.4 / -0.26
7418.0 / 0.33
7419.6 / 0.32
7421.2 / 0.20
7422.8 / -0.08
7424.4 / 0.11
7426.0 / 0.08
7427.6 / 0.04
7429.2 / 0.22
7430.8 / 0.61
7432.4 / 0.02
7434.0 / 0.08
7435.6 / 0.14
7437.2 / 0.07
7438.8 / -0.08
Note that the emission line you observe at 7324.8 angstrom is [O II]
